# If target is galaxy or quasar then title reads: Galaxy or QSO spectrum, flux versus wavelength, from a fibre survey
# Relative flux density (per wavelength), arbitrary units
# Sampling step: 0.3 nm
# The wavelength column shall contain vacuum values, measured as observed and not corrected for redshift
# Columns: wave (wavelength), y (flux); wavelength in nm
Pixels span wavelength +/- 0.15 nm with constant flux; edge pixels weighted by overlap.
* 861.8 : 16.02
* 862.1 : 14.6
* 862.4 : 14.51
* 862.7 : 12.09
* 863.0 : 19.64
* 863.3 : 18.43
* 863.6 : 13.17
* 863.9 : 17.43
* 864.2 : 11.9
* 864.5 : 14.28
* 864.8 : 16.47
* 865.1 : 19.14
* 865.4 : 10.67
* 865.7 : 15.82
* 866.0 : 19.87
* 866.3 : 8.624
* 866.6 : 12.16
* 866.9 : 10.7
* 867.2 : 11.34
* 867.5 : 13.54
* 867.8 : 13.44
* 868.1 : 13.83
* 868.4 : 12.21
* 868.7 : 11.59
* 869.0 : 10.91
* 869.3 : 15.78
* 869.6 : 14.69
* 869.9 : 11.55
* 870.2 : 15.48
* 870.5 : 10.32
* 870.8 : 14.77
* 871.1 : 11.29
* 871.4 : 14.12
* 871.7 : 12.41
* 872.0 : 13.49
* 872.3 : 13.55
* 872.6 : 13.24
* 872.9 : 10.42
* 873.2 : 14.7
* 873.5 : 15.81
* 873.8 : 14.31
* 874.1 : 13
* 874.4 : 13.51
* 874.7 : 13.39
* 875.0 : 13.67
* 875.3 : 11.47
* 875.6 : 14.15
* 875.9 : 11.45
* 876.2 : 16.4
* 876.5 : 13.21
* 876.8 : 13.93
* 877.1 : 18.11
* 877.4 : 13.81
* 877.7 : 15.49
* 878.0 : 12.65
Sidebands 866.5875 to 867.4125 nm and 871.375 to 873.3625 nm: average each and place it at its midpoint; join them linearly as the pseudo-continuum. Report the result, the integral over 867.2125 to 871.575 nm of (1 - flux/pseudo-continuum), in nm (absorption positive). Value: -0.32 nm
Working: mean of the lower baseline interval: 11.4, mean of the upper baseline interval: 13.1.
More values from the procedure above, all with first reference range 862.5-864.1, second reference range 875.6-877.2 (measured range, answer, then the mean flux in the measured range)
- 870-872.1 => 0.279 nm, 13.1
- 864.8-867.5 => 0.336 nm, 13.7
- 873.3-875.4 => 0.148 nm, 13.7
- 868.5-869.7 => 0.169 nm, 13.1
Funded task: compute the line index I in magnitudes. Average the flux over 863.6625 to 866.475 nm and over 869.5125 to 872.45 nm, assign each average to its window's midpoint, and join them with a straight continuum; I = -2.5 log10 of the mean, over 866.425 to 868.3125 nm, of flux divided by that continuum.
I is 0.140 mag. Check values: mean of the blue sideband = 14.8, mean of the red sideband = 13.1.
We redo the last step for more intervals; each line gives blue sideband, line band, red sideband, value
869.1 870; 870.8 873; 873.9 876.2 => 0.07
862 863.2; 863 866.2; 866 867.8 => -0.14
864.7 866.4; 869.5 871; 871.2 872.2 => 0.04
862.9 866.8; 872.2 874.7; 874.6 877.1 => 0.04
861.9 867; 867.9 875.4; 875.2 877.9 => 0.10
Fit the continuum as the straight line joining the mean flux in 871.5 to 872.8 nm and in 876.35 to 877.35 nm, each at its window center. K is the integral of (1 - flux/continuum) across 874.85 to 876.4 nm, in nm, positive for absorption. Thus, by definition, 0.114 nm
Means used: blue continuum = 13.1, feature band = 13.4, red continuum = 15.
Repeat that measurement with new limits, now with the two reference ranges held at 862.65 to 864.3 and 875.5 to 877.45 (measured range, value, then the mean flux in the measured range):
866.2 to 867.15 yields 0.293 nm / 10.7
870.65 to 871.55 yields 0.097 nm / 13.4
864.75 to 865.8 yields 0.011 nm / 15.4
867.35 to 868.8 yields 0.221 nm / 13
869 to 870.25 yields 0.105 nm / 13.9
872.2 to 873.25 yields 0.146 nm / 12.8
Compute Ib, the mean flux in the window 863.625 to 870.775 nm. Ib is 13.6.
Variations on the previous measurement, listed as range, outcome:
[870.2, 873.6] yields 13.2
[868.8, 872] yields 13.1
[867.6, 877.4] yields 13.4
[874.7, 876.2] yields 13.1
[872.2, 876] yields 13.3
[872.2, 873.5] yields 13.3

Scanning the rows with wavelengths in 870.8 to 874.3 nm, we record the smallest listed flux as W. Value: 10.42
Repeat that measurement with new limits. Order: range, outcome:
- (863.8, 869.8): 8.624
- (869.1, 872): 10.32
